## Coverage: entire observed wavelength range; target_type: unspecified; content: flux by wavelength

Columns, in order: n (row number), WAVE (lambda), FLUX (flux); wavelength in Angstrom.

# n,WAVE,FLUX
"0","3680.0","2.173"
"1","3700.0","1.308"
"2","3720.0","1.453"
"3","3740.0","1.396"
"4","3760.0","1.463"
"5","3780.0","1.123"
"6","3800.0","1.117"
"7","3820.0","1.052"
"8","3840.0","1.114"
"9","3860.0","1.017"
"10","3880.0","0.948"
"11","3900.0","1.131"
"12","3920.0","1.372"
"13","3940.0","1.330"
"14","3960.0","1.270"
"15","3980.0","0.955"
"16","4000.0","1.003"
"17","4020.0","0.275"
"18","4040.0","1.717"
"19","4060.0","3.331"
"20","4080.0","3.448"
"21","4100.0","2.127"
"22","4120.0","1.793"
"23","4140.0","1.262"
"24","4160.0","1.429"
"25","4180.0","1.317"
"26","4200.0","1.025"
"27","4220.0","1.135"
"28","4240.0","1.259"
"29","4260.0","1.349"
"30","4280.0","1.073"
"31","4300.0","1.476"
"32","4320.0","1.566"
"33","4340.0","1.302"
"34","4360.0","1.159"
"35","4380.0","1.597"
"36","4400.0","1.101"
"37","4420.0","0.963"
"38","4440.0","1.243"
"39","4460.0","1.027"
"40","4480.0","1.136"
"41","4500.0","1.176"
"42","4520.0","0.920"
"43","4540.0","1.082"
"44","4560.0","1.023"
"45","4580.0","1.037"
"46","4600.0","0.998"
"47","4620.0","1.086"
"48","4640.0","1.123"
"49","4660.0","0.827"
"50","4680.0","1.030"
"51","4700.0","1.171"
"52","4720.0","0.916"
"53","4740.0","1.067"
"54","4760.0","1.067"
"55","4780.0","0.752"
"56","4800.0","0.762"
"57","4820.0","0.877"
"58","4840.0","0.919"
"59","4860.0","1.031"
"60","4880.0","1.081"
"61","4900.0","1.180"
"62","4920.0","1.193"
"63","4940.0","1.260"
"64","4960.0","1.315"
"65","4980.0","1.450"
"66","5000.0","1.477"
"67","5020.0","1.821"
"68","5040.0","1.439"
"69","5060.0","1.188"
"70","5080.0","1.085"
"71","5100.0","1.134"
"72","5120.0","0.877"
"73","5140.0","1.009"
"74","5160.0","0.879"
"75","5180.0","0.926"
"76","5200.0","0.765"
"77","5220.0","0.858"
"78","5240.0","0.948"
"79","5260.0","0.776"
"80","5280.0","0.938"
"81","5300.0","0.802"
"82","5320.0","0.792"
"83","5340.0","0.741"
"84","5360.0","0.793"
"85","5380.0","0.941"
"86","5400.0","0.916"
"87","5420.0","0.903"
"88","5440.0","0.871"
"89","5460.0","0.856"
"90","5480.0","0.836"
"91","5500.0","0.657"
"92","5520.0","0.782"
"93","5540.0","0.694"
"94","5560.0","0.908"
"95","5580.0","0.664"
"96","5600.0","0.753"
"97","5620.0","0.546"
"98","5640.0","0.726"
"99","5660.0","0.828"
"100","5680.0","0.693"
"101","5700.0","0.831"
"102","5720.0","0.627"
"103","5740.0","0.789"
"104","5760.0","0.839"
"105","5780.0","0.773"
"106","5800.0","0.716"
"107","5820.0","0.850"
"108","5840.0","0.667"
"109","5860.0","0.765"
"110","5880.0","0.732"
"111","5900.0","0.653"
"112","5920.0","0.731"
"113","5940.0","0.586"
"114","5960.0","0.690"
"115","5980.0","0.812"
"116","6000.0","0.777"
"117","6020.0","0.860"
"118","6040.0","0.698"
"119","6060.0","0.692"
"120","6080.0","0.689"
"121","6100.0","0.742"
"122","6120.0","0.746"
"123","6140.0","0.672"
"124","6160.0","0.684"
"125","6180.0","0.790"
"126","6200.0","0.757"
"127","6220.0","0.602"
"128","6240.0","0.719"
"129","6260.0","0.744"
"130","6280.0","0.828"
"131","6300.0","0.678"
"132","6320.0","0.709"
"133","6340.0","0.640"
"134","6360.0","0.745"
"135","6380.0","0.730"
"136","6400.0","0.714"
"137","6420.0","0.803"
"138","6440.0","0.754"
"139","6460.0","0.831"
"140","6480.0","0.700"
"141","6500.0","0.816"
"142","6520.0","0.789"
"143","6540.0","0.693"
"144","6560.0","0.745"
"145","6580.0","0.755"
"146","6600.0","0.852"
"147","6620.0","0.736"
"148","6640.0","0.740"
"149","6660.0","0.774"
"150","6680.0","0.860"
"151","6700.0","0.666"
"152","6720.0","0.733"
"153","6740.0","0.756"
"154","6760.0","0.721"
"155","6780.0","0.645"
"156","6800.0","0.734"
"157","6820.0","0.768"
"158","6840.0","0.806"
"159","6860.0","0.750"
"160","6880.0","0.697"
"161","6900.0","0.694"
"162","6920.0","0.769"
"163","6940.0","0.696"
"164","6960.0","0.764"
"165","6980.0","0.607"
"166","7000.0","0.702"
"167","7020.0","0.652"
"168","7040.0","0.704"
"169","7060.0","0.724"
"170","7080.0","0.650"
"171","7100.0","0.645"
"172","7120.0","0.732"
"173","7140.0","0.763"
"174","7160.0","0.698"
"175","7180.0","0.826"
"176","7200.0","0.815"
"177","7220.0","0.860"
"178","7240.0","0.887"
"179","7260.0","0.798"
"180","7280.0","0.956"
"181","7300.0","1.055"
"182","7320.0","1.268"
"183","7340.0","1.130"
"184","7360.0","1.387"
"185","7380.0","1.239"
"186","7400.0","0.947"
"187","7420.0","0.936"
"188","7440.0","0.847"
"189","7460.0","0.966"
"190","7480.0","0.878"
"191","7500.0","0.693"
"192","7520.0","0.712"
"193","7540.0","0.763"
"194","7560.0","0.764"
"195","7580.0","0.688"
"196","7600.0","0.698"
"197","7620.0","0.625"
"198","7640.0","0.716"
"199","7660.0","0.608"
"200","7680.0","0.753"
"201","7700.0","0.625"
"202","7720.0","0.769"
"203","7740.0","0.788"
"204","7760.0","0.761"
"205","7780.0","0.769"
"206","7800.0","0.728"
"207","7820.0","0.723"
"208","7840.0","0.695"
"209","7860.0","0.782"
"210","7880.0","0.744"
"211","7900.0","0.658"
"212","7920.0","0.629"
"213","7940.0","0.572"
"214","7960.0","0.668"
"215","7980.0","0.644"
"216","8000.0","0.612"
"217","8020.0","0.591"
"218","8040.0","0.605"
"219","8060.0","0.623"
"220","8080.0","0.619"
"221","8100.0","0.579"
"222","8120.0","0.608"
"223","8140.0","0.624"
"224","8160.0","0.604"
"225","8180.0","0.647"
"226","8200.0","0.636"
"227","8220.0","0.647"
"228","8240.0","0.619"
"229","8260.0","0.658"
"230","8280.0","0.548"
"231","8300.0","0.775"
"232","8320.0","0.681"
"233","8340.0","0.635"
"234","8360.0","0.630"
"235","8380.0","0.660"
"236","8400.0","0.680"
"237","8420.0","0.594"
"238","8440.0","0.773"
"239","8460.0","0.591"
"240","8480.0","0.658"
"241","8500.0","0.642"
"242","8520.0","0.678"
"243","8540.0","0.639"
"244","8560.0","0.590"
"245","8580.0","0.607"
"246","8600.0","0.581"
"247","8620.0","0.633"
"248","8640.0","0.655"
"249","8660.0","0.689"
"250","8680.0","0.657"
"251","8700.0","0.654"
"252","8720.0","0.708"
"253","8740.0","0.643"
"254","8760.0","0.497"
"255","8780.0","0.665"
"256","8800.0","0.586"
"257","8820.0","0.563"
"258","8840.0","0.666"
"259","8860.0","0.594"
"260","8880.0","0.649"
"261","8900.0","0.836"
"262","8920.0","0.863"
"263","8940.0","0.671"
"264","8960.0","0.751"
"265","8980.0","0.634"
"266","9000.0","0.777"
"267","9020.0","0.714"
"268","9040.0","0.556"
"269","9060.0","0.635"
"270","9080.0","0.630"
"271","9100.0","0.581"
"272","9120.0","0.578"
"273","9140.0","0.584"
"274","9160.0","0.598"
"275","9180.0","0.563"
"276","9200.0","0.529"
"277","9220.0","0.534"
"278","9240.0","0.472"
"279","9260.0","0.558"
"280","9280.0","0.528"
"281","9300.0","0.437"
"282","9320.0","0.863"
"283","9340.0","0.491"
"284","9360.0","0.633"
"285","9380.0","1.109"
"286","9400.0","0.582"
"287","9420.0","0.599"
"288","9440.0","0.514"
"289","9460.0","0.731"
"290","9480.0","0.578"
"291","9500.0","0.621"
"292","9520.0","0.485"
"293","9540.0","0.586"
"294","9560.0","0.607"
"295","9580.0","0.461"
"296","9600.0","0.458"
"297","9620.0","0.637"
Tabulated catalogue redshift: 1.633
